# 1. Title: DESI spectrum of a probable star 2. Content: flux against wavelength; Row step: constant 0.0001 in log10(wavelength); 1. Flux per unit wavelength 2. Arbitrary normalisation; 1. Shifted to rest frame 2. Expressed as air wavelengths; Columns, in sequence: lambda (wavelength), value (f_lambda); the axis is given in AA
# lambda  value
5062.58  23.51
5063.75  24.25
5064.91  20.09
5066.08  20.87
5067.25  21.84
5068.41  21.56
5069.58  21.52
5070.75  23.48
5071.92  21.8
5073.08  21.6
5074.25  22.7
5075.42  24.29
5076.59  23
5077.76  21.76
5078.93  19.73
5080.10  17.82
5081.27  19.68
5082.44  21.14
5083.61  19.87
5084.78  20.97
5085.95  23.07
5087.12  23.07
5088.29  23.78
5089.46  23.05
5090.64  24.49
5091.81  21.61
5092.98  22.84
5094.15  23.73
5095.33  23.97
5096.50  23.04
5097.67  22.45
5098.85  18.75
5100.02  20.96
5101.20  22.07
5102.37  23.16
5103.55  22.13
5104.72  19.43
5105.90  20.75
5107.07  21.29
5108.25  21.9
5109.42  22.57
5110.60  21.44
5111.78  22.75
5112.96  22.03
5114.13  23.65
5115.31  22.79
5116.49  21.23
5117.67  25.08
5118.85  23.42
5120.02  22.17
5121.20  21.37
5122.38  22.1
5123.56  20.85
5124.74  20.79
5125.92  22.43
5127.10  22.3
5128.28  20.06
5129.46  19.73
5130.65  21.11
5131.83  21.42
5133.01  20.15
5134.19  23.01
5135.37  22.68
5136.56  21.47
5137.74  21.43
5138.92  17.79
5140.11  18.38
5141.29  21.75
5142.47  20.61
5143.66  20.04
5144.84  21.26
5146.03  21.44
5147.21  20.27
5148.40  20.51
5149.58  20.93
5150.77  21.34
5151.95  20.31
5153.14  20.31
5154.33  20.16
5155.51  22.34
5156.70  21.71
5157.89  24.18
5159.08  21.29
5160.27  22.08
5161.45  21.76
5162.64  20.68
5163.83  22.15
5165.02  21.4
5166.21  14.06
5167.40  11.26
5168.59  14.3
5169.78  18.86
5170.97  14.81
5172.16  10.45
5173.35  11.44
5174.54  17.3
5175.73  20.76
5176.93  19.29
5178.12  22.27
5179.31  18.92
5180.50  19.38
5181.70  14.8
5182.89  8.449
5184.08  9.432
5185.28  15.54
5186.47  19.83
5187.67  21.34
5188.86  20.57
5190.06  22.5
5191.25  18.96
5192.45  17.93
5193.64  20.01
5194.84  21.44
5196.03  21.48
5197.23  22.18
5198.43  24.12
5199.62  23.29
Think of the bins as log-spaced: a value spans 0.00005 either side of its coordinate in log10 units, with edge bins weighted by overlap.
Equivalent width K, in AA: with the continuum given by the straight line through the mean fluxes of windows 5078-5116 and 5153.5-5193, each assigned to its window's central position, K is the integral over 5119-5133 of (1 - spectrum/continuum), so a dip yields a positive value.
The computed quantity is -0.6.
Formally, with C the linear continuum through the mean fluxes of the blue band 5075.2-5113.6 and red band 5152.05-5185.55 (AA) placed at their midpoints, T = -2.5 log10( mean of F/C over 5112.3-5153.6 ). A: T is -0.08 mag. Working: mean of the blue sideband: 21.9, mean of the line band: 21.3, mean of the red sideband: 17.9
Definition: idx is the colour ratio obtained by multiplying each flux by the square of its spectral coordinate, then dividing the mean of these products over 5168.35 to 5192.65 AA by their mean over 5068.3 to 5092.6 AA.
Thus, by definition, 0.81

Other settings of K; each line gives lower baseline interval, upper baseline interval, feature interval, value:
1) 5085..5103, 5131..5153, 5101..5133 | -0.08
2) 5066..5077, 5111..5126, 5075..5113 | 0.76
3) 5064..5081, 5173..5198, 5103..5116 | -0.85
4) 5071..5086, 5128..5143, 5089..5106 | -0.85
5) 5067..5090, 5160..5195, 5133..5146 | -1.08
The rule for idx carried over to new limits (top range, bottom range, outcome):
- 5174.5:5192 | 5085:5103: 0.82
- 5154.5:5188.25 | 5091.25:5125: 0.83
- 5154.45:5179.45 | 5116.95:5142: 0.88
